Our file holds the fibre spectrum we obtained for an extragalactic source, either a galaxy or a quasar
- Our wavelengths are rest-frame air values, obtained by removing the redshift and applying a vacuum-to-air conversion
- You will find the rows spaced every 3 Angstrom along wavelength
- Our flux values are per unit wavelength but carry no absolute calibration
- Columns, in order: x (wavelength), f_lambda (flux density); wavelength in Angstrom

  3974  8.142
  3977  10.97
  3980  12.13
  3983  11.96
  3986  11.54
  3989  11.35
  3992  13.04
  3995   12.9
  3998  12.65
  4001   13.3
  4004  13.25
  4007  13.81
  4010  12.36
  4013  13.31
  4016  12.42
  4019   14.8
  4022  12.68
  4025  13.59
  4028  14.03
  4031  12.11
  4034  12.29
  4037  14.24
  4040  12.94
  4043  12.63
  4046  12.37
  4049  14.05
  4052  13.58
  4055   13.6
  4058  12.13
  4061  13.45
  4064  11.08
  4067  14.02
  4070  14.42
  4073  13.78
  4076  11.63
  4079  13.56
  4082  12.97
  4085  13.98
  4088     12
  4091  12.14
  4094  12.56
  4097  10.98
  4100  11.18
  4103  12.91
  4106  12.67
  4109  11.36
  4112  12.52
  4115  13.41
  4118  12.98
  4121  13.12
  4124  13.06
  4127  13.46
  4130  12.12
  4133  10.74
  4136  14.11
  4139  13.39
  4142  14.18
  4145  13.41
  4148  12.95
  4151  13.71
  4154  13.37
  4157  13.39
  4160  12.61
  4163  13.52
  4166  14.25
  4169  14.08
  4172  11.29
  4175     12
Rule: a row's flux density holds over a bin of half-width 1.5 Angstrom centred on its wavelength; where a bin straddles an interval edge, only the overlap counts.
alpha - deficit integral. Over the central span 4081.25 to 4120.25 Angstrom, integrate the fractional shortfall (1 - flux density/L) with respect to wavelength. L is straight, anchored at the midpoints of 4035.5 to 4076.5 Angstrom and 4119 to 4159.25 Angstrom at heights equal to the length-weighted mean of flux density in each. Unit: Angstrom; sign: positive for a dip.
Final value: 2.1 Angstrom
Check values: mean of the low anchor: 13.2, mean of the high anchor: 13.1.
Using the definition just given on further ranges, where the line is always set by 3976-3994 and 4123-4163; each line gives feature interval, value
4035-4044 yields -0.7 Angstrom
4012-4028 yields -1.7 Angstrom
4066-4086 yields -1.4 Angstrom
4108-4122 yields 0.2 Angstrom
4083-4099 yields 0.5 Angstrom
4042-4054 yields -0.8 Angstrom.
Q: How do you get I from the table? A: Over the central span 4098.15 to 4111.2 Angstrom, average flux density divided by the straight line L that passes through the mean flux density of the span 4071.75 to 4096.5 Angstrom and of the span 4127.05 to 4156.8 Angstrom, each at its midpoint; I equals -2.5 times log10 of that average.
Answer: 0.07 mag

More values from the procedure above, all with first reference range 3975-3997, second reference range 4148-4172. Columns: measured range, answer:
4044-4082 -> -0.048 mag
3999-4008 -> -0.113 mag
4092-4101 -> 0.108 mag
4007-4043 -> -0.079 mag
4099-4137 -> 0.037 mag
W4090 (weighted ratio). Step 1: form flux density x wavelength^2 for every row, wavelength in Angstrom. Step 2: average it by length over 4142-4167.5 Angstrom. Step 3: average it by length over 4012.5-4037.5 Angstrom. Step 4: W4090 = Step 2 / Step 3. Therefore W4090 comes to 1.08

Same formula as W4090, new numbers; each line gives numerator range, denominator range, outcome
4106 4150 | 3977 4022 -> 1.08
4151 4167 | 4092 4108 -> 1.15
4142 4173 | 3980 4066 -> 1.10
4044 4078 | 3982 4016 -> 1.07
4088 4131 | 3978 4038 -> 1.02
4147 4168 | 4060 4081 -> 1.07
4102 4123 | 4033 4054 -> 1.00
